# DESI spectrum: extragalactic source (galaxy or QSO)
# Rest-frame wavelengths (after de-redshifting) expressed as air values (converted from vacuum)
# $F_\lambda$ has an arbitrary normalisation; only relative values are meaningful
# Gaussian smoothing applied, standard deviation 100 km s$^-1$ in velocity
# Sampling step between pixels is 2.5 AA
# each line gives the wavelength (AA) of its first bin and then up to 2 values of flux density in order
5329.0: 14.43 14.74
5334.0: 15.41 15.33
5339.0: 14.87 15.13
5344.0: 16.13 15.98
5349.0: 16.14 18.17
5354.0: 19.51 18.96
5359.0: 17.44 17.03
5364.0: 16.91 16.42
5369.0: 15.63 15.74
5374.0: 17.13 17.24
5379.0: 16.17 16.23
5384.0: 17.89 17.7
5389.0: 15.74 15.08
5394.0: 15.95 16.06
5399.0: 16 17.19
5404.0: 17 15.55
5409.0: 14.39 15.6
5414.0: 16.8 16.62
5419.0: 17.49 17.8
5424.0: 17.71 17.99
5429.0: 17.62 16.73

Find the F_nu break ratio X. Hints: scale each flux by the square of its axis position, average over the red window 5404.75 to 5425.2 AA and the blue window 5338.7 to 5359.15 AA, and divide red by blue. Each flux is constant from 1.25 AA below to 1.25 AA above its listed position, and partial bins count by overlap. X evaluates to 1.0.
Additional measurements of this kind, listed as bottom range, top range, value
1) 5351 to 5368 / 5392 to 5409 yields 0.92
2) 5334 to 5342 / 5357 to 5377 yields 1.12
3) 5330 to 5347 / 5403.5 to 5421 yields 1.09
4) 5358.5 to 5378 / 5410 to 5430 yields 1.05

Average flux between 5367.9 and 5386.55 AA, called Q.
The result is 16.7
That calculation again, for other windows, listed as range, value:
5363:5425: 16.5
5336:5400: 16.6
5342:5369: 17.1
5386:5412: 16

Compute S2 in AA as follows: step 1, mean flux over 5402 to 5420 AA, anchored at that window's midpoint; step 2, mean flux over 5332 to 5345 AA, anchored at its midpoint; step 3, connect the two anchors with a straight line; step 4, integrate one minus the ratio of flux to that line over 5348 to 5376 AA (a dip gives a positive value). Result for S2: -2.8 AA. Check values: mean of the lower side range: 15.3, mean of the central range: 17.2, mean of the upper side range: 16.2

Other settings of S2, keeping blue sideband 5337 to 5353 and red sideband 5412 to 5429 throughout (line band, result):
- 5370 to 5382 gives 0.1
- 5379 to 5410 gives 1.2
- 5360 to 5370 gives -0.1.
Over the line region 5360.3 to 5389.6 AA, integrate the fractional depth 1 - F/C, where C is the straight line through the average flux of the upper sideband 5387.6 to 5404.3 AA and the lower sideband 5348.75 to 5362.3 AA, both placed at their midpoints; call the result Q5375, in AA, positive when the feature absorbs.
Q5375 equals 0.7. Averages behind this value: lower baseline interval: 18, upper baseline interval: 16.1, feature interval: 16.7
